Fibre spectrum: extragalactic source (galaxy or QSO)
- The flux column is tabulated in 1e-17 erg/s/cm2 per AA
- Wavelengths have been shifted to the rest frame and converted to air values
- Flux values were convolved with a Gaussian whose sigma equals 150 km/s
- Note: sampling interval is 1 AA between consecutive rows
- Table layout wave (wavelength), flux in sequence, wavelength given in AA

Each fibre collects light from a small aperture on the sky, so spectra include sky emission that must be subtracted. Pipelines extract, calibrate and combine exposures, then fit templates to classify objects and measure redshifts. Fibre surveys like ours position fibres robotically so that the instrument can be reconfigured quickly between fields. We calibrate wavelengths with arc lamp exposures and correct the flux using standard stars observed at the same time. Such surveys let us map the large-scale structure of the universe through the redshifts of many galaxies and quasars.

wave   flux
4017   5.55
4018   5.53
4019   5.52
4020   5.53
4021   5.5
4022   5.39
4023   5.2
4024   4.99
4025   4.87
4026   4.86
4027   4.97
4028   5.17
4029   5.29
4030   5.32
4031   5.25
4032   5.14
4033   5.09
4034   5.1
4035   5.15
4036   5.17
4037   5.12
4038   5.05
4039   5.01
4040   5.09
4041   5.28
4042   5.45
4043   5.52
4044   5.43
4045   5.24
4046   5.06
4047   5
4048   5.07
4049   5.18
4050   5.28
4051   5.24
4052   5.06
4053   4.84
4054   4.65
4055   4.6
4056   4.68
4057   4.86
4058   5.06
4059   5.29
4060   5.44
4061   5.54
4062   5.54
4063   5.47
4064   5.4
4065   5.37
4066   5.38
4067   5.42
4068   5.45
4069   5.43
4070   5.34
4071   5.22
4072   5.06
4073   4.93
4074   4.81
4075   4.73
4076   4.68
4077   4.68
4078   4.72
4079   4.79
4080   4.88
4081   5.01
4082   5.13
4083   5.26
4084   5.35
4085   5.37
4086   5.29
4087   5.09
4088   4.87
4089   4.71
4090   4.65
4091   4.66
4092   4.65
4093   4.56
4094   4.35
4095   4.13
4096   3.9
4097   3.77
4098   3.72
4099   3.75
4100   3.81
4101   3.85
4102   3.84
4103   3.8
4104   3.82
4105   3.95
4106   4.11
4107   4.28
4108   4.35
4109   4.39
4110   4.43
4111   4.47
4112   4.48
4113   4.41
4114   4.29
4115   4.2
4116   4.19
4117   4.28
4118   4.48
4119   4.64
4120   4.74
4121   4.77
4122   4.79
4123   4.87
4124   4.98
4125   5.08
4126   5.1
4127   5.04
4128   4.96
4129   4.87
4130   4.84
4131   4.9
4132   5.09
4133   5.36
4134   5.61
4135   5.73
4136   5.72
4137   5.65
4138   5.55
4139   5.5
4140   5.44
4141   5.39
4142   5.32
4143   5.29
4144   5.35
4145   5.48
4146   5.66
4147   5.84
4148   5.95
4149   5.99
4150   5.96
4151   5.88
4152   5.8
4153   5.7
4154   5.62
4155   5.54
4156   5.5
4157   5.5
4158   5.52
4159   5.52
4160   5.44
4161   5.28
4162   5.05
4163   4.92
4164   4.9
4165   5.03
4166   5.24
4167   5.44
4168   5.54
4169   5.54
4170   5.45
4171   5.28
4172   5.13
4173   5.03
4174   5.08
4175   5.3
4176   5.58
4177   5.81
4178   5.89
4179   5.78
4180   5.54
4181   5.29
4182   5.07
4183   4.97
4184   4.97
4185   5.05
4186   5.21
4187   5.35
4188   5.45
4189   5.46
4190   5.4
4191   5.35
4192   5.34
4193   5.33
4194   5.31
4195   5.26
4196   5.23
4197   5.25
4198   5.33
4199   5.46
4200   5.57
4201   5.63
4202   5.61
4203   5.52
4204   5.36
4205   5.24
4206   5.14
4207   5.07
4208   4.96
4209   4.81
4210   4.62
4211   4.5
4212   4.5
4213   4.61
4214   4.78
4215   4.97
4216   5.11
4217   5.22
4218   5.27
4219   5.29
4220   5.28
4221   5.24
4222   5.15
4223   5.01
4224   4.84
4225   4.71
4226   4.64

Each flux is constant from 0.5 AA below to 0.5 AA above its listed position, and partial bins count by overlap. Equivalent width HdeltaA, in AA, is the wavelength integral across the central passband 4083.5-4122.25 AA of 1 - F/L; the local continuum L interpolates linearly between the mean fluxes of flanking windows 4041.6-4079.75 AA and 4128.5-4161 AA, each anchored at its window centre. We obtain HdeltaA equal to 6.8 AA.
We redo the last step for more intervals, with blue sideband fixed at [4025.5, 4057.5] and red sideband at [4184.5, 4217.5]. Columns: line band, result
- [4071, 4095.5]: 1.27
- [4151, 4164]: -0.72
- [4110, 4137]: 1.54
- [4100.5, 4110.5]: 2.05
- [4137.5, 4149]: -0.88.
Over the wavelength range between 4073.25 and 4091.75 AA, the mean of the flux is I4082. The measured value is 4.92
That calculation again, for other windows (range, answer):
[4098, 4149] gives 4.81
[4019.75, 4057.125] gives 5.12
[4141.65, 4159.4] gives 5.64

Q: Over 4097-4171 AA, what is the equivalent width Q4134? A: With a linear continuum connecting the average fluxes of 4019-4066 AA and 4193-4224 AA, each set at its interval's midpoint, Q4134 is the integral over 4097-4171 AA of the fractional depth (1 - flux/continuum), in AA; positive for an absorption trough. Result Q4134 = 2.4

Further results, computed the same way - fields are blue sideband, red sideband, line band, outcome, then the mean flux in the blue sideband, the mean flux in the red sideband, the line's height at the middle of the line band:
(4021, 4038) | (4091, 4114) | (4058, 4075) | -2.4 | 5.14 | 4.14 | 4.63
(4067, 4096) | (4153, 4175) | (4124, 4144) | -0.4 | 4.91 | 5.32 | 5.17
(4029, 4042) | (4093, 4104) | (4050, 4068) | -1.9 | 5.16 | 3.92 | 4.7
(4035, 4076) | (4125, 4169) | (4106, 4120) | 2.5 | 5.16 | 5.42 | 5.32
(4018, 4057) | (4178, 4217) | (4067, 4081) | 0.4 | 5.14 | 5.2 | 5.16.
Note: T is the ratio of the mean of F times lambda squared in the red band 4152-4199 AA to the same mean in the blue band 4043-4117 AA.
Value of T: 1.2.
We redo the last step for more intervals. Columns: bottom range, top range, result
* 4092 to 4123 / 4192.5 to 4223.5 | 1.28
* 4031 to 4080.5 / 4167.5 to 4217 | 1.09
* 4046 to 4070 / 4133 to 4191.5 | 1.10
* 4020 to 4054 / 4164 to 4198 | 1.11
